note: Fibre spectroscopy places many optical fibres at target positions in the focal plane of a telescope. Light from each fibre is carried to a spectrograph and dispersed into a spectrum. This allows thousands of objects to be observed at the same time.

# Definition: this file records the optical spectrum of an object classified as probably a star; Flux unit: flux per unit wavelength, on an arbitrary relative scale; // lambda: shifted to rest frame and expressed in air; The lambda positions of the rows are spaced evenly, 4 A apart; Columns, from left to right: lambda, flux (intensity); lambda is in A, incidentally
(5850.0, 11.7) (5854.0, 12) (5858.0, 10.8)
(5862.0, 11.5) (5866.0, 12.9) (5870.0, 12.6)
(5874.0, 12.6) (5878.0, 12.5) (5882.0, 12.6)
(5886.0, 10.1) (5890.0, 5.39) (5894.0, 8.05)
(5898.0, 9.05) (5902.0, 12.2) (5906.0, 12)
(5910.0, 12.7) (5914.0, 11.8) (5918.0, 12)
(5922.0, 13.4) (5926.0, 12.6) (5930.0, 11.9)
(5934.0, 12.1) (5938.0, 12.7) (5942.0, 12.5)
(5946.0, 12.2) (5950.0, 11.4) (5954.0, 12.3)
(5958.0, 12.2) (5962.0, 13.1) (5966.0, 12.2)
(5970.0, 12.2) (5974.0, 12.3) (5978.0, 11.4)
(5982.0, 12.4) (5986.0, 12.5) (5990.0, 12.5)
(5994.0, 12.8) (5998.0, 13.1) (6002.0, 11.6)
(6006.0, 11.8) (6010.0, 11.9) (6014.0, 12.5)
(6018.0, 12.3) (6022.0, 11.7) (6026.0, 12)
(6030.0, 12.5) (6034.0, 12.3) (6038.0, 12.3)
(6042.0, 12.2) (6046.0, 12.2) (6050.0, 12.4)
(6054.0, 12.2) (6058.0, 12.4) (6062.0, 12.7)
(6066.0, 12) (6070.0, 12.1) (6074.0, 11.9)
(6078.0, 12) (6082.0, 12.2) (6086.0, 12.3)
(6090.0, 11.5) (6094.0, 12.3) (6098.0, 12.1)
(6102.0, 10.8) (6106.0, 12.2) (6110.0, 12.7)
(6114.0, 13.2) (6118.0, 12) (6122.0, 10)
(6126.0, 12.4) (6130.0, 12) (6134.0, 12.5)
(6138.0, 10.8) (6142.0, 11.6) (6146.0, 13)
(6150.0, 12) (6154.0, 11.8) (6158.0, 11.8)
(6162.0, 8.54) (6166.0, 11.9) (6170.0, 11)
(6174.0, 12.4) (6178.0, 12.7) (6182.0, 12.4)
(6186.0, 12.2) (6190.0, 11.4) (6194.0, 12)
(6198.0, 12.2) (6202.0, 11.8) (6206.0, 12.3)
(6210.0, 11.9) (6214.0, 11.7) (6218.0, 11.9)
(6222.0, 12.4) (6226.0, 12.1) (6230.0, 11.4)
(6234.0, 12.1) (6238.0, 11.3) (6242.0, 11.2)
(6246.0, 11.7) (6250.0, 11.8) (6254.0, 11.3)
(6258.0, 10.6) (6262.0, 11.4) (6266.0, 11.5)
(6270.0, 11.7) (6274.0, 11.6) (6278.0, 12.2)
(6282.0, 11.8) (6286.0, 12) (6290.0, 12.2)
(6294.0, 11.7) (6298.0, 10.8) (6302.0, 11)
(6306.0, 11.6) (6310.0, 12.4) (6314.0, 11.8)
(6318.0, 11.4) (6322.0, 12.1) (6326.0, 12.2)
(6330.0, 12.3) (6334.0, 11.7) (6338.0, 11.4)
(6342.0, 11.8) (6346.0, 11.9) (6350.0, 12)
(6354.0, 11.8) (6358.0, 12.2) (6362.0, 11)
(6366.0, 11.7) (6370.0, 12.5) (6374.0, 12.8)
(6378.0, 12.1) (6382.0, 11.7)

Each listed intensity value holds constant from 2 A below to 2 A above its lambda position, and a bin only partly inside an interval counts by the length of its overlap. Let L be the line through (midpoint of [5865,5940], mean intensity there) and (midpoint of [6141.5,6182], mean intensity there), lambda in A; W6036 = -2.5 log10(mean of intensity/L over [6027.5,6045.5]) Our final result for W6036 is -0.06 mag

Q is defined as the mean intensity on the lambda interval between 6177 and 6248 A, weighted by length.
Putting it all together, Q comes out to 11.9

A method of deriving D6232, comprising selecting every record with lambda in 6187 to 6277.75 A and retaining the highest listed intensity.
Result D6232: 12.4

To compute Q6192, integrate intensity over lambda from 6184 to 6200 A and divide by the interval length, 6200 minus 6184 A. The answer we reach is 11.9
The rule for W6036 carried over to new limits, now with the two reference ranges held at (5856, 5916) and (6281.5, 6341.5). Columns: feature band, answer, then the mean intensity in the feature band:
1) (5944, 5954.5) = -0.07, 11.9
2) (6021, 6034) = -0.07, 12.1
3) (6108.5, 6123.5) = -0.05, 12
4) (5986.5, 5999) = -0.13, 12.7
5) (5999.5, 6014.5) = -0.06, 11.9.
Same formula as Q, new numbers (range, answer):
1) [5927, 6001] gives 12.3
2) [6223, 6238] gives 11.8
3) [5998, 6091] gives 12.2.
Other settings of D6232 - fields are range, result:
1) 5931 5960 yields 12.7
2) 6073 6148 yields 13.2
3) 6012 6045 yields 12.5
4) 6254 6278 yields 12.2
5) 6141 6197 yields 13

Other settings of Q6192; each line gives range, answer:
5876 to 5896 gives 9.73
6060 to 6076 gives 12.2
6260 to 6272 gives 11.5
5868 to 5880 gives 12.6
